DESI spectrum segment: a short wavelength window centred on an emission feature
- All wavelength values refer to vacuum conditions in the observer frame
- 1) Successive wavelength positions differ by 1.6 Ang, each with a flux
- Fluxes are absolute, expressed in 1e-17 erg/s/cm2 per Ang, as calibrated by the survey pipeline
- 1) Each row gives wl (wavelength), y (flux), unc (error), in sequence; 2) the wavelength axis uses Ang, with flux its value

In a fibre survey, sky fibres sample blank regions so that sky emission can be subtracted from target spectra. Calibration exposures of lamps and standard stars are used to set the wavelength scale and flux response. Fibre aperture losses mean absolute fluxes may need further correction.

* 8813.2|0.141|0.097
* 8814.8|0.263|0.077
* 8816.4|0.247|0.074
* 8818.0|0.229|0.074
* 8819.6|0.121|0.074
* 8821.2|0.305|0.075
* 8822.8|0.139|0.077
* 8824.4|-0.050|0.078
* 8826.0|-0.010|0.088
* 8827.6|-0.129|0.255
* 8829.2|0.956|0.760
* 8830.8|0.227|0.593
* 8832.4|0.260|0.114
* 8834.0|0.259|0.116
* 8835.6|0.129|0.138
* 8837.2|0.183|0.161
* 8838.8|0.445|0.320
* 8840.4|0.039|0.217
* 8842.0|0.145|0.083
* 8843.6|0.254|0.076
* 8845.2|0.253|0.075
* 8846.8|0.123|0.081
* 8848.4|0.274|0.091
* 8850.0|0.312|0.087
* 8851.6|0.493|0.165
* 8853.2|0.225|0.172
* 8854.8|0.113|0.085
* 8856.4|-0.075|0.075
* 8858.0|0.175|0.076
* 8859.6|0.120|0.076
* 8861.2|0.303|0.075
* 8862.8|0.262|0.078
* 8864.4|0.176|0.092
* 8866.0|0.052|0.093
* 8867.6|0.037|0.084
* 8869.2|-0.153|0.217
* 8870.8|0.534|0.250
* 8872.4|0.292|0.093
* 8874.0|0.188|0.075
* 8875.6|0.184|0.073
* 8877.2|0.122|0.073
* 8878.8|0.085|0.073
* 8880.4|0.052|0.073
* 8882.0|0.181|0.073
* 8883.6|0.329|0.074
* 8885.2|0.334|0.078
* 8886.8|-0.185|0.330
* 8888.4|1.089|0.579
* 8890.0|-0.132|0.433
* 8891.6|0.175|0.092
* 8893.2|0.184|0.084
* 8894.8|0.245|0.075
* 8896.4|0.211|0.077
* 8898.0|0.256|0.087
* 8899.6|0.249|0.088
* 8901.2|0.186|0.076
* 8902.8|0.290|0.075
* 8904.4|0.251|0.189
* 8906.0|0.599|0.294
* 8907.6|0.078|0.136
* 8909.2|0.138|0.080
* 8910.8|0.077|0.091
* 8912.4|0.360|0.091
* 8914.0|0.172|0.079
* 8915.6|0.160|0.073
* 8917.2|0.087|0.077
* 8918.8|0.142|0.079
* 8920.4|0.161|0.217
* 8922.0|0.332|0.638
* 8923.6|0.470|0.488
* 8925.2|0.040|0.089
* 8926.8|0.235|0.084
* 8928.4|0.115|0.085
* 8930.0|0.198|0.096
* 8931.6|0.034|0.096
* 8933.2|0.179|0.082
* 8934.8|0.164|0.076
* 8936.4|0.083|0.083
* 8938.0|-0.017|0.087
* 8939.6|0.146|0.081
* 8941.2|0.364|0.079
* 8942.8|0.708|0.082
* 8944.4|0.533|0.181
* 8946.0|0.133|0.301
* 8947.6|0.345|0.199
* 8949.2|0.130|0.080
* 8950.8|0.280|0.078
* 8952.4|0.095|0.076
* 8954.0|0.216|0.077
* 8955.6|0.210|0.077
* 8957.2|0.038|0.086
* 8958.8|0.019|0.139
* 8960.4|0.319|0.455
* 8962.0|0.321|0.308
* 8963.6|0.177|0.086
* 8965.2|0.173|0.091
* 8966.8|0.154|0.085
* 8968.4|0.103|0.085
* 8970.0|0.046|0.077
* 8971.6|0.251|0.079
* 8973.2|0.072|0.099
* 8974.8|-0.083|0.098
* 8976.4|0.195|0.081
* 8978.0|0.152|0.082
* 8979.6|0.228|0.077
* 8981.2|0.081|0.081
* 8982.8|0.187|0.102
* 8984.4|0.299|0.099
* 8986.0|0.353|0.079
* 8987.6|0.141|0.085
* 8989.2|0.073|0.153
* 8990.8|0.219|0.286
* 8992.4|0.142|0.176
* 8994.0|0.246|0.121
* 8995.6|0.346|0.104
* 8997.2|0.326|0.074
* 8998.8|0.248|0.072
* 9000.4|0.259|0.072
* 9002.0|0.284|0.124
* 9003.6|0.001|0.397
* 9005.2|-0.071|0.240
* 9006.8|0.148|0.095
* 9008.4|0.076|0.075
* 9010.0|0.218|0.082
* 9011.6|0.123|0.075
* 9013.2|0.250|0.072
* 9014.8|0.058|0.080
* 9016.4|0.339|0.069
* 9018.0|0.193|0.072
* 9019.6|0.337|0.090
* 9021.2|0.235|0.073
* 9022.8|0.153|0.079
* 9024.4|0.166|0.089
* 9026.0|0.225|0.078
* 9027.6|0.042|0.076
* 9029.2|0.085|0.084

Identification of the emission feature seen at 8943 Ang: H-gamma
